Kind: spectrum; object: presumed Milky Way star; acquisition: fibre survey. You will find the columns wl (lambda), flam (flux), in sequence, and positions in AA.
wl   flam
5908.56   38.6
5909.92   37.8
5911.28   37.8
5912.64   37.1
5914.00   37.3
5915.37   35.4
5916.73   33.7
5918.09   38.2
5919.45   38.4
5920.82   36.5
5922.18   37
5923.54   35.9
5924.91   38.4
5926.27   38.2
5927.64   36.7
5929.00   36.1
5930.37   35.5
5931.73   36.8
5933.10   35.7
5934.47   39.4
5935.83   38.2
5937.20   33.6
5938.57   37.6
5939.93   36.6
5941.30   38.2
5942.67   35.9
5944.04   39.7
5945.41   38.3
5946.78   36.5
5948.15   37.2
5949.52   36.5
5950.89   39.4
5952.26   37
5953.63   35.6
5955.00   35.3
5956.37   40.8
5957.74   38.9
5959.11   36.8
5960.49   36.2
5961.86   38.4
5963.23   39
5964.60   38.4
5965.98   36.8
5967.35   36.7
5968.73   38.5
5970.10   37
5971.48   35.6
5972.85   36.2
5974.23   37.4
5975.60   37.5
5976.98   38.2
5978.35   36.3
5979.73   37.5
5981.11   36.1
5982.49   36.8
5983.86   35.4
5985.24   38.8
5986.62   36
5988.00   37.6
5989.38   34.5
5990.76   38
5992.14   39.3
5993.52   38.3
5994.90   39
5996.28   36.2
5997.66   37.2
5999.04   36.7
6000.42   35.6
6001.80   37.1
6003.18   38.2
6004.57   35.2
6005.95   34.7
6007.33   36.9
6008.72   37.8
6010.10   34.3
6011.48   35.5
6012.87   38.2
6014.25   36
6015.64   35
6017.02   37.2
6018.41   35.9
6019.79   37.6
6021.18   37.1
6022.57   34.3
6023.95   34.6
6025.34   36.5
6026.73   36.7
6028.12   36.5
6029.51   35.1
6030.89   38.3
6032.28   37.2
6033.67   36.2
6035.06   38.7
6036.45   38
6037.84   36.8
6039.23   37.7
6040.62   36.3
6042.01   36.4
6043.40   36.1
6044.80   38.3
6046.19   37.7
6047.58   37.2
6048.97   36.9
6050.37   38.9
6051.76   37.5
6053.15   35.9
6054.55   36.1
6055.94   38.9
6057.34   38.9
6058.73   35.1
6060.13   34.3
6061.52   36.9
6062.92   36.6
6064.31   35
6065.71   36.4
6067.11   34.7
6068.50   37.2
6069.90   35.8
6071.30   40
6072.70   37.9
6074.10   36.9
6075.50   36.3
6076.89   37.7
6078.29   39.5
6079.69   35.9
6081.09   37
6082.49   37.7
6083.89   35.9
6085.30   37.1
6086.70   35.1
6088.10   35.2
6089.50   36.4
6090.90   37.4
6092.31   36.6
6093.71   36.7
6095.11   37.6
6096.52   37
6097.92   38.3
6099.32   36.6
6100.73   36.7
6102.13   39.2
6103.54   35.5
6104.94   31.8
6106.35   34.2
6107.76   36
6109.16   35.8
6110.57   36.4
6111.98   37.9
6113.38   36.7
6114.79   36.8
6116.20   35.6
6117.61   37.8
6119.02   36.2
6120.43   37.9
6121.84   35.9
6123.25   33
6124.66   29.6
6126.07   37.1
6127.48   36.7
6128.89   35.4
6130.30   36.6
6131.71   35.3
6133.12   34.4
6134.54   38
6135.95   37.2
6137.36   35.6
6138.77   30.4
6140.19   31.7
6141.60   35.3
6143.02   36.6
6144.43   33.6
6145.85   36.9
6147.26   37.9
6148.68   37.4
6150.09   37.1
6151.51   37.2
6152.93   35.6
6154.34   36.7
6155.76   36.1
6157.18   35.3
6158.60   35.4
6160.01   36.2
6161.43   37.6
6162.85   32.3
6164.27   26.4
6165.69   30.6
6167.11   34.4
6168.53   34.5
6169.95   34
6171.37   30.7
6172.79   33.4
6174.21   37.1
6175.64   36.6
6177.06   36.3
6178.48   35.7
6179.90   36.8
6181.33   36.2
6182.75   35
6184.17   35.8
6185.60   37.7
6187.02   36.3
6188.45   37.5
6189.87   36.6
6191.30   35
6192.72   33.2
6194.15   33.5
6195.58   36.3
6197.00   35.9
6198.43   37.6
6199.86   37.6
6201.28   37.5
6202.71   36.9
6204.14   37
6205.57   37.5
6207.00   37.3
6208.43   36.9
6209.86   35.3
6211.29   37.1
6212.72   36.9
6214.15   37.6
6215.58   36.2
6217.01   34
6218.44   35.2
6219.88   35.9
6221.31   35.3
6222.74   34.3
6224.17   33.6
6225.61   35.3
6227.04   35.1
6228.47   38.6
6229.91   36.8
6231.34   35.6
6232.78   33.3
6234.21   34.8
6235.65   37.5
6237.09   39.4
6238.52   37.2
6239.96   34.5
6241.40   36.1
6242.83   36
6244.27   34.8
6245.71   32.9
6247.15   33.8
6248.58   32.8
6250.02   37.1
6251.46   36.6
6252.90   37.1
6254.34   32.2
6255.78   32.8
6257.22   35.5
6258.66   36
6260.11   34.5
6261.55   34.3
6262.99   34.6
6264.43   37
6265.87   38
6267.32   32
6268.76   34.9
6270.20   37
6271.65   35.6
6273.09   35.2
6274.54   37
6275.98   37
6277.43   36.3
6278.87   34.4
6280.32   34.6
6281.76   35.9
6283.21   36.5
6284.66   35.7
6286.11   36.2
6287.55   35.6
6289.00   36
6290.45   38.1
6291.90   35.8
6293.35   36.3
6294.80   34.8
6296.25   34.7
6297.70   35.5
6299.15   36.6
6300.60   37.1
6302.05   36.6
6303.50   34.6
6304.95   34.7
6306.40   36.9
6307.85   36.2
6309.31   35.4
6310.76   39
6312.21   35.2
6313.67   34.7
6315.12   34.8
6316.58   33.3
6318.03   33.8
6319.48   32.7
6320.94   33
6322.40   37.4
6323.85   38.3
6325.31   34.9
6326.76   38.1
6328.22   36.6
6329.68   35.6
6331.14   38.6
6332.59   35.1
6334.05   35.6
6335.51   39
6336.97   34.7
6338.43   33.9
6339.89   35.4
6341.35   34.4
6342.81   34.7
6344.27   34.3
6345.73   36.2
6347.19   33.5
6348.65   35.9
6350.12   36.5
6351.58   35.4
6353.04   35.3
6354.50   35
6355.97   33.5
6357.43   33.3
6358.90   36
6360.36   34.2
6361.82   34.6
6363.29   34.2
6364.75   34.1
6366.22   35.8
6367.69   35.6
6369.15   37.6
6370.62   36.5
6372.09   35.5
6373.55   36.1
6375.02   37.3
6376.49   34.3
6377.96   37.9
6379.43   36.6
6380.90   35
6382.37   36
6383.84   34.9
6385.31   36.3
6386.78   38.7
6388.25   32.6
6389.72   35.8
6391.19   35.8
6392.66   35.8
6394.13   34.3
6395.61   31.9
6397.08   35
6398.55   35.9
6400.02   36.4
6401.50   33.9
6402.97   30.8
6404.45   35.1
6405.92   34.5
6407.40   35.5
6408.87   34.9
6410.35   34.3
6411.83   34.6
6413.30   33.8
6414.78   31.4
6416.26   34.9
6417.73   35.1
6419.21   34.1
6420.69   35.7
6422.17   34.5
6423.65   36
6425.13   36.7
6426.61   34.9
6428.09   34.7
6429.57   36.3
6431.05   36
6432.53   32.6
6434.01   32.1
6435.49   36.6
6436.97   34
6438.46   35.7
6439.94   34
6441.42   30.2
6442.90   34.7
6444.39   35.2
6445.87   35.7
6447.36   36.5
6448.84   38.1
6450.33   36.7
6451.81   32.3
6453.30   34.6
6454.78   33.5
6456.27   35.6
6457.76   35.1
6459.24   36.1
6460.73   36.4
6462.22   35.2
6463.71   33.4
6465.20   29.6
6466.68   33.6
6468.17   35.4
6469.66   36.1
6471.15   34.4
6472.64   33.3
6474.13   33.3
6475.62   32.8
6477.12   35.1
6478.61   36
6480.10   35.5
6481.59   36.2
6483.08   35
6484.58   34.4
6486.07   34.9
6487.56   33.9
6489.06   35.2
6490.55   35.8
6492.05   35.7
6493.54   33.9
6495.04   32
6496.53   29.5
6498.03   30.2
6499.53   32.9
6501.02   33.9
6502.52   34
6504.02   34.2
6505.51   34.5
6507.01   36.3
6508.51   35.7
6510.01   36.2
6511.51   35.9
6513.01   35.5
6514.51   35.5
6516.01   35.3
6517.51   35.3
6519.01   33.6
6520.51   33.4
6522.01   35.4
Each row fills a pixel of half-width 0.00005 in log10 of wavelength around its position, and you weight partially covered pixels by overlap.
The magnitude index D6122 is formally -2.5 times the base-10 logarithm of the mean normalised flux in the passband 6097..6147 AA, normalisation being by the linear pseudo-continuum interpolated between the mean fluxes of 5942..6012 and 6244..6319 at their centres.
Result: 0.019 mag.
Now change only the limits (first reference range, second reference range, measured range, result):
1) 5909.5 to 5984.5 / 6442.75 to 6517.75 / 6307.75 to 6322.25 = 0.018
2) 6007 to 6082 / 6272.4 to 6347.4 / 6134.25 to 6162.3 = 0.016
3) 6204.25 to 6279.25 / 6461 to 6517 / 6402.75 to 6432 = 0.000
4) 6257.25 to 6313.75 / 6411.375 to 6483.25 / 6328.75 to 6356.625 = 0.000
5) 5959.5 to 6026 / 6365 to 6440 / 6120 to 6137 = 0.021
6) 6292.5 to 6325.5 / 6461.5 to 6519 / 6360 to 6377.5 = -0.013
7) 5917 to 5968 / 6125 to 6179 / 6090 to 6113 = -0.026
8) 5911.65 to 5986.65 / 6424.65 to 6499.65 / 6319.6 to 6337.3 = -0.035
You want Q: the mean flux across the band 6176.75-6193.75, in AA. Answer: 36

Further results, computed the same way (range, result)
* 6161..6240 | 35.6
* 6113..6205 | 35.5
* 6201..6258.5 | 35.7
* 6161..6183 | 34.2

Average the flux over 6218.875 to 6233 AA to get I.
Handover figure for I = 35.4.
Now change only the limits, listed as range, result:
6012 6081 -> 36.8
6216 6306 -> 35.5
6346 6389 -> 35.5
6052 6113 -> 36.6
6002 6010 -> 36.4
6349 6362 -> 34.9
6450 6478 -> 34.3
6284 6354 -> 35.7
